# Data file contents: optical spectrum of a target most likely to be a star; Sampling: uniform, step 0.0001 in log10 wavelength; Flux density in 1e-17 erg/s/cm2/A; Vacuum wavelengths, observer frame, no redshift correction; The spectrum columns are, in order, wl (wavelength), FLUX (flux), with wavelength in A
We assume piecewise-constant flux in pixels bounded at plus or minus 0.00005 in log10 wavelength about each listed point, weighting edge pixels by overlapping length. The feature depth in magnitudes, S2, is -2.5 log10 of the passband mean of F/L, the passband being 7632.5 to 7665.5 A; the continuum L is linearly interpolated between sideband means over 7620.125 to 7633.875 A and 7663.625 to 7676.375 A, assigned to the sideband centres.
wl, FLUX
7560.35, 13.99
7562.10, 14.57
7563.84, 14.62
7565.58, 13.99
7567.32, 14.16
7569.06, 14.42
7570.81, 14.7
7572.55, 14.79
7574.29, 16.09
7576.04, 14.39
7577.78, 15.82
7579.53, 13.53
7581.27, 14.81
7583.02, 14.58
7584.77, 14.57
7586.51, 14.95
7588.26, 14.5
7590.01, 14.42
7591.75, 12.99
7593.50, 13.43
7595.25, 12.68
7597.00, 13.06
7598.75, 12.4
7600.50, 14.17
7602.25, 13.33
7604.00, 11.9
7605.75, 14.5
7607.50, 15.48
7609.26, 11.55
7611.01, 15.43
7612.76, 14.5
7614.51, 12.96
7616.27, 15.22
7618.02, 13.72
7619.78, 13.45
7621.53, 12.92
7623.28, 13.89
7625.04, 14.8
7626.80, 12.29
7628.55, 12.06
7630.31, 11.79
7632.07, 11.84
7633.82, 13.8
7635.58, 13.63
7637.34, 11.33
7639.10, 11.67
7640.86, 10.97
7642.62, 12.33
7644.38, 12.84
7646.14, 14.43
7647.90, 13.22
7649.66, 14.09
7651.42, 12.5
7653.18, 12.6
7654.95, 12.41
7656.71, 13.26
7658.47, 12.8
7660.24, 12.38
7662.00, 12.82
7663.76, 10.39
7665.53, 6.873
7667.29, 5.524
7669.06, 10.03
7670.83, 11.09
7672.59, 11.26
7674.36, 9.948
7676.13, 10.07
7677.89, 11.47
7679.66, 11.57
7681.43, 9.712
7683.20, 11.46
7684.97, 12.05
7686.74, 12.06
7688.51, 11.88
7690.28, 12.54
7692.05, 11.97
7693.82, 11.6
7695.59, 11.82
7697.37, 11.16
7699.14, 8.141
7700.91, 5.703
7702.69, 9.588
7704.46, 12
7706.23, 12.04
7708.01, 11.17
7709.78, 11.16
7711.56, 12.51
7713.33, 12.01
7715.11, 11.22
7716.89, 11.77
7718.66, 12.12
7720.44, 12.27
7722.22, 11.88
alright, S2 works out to -0.13 mag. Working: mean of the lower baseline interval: 12.9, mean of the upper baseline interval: 9.3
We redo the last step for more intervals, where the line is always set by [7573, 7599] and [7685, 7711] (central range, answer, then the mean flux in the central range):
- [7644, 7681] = 0.052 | 11.5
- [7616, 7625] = -0.051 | 13.8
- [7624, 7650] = 0.001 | 12.7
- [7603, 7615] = -0.020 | 13.8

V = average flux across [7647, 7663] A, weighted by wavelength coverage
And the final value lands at 12.9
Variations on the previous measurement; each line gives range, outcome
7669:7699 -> 11.2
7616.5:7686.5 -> 12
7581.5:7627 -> 13.8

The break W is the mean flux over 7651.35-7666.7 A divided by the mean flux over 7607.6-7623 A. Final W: 0.84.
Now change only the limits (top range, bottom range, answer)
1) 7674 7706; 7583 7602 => 0.79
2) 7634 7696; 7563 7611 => 0.83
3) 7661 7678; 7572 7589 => 0.67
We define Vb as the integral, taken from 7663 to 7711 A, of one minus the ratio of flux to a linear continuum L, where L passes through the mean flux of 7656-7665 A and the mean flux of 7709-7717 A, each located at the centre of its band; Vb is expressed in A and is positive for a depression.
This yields 5.5 A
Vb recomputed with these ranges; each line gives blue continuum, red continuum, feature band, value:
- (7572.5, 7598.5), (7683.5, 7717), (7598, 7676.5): 2.6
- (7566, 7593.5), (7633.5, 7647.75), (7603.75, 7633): -0.3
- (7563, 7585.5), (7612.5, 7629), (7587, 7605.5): 1.0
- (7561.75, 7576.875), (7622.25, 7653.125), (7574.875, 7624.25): -0.3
